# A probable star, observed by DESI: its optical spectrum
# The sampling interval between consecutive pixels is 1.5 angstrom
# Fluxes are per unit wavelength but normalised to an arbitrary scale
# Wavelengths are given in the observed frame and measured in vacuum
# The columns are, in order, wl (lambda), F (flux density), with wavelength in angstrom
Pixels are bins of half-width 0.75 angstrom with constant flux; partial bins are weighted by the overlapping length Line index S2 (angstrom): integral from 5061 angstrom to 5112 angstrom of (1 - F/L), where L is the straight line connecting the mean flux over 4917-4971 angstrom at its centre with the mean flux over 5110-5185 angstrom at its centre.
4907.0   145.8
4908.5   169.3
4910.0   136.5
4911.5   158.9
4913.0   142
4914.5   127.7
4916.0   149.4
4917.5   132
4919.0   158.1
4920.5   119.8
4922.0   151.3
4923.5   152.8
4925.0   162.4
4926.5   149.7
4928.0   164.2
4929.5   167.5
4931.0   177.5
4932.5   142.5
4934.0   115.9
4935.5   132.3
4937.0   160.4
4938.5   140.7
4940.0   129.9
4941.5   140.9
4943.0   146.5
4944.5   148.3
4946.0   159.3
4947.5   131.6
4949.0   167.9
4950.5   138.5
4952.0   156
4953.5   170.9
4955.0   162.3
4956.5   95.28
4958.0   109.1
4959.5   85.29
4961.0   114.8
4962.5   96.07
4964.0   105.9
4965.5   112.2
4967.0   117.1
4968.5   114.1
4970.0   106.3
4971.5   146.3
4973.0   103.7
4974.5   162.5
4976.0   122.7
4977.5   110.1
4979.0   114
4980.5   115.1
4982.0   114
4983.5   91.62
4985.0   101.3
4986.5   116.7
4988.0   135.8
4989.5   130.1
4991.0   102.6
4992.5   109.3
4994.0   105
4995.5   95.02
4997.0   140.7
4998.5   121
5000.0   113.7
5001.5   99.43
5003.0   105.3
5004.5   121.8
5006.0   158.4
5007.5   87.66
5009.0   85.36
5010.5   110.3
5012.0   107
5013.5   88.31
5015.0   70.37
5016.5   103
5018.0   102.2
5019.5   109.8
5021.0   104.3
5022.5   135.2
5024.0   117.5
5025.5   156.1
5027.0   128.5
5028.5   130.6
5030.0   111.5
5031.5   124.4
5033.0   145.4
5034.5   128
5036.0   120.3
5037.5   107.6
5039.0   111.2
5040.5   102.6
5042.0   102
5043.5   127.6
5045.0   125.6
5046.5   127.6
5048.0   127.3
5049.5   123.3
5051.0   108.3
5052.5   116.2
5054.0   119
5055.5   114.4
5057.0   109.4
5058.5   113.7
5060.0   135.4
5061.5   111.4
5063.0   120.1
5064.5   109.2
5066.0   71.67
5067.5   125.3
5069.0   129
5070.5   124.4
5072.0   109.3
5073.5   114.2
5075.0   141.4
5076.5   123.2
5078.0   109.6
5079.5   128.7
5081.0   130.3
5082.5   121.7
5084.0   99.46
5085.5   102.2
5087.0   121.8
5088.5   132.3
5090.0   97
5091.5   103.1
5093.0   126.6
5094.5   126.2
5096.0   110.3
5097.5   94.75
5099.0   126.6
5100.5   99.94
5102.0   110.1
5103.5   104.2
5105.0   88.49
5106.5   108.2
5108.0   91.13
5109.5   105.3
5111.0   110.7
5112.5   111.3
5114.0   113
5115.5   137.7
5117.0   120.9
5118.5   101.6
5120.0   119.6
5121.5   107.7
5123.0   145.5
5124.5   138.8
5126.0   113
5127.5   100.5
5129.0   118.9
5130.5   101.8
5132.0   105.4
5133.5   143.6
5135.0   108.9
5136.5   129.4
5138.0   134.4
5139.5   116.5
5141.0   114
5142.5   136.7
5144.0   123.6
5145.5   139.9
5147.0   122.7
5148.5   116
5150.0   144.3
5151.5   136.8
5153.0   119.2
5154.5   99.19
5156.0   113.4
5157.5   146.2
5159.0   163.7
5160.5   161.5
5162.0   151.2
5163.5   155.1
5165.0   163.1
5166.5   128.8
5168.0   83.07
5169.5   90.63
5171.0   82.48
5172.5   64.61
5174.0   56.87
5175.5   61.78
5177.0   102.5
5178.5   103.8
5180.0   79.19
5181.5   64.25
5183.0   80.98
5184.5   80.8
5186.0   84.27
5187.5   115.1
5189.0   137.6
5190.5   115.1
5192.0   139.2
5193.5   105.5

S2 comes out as 3.9 angstrom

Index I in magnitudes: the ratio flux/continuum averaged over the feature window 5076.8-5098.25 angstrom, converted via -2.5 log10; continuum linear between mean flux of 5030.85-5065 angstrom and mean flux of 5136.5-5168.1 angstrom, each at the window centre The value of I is 0.08 mag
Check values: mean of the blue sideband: 119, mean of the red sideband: 133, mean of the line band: 115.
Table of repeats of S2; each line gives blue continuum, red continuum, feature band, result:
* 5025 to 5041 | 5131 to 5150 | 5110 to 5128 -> 0.9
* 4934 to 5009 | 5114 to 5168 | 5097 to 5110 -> 2.4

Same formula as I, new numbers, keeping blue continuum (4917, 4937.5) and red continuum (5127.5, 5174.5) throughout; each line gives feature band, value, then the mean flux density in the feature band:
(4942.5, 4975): 0.13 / 129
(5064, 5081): 0.12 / 118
